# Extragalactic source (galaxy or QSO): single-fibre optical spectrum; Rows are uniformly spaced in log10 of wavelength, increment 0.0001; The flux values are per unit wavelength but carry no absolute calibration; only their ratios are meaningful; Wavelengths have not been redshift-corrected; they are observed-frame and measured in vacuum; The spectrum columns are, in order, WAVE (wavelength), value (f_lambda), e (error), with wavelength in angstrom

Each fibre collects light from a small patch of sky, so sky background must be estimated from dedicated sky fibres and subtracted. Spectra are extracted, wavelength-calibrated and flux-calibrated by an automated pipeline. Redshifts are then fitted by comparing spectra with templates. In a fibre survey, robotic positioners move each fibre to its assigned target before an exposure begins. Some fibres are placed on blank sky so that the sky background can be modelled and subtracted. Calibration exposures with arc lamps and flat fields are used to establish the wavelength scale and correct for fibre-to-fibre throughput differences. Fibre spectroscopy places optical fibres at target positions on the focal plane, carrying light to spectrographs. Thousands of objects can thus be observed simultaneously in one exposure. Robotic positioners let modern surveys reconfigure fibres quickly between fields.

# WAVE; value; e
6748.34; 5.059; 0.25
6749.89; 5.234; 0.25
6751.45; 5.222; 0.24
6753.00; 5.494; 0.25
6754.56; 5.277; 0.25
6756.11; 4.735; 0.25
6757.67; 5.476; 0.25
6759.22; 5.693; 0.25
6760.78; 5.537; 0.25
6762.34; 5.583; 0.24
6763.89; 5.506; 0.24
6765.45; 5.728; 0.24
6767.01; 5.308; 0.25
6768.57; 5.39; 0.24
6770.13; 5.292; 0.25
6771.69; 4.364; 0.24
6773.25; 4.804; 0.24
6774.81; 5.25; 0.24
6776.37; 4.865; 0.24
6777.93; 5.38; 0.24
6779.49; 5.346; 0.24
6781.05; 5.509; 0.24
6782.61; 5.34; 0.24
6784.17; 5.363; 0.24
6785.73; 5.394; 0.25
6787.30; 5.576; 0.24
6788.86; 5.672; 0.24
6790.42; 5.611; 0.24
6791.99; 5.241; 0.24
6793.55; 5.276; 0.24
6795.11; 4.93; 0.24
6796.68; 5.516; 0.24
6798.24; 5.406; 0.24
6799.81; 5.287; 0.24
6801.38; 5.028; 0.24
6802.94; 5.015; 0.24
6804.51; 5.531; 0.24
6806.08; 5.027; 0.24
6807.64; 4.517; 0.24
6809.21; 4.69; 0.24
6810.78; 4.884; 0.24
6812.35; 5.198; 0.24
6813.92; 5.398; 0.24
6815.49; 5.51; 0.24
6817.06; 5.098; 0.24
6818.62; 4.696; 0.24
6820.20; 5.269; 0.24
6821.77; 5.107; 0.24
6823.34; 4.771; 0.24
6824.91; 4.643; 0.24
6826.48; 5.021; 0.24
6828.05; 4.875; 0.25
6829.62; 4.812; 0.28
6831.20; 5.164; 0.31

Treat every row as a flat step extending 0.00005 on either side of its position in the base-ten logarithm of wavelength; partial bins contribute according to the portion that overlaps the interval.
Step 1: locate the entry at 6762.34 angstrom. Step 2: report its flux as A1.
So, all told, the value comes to 5.583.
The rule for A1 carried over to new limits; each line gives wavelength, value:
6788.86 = 5.672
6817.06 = 5.098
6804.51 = 5.531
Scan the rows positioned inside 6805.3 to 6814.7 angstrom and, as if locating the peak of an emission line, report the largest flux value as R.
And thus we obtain 5.398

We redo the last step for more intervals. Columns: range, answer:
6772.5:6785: 5.509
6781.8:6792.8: 5.672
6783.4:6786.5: 5.394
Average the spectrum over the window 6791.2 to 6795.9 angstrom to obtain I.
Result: 5.15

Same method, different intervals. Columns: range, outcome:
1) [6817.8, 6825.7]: 4.9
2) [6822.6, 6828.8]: 4.83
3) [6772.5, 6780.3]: 5.13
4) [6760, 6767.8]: 5.53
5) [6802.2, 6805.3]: 5.27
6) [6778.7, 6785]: 5.4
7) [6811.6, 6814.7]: 5.3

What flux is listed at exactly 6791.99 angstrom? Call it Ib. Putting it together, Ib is 5.241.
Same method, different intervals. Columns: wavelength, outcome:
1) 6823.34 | 4.771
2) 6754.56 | 5.277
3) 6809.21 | 4.69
